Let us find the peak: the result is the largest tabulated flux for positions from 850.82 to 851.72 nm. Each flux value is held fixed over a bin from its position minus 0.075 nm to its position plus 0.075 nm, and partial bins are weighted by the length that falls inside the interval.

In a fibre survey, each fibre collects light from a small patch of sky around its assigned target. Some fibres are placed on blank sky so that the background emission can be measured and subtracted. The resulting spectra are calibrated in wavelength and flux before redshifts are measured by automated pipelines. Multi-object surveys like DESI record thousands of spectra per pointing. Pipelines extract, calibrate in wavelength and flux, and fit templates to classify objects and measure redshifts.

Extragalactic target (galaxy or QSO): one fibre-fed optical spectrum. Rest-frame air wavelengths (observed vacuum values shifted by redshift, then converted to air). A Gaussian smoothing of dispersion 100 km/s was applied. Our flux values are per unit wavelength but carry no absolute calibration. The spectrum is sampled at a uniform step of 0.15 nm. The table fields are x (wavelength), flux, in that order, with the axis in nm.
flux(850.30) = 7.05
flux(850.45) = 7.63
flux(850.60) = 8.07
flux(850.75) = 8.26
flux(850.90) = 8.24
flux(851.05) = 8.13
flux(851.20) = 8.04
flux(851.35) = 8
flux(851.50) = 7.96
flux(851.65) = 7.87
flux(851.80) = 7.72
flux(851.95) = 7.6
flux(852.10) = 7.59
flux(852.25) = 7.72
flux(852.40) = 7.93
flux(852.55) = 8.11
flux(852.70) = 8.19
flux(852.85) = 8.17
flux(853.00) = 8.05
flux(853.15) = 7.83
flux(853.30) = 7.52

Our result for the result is 8.24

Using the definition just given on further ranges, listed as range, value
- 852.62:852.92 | 8.19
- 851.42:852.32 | 7.96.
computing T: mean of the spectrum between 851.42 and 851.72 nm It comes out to 7.92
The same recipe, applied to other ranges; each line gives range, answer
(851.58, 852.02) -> 7.73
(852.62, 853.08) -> 8.13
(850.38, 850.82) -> 7.99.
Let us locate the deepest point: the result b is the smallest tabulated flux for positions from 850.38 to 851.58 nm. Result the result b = 7.63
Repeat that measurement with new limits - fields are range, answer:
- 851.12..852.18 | 7.59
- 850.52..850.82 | 8.07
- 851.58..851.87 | 7.72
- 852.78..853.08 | 8.05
